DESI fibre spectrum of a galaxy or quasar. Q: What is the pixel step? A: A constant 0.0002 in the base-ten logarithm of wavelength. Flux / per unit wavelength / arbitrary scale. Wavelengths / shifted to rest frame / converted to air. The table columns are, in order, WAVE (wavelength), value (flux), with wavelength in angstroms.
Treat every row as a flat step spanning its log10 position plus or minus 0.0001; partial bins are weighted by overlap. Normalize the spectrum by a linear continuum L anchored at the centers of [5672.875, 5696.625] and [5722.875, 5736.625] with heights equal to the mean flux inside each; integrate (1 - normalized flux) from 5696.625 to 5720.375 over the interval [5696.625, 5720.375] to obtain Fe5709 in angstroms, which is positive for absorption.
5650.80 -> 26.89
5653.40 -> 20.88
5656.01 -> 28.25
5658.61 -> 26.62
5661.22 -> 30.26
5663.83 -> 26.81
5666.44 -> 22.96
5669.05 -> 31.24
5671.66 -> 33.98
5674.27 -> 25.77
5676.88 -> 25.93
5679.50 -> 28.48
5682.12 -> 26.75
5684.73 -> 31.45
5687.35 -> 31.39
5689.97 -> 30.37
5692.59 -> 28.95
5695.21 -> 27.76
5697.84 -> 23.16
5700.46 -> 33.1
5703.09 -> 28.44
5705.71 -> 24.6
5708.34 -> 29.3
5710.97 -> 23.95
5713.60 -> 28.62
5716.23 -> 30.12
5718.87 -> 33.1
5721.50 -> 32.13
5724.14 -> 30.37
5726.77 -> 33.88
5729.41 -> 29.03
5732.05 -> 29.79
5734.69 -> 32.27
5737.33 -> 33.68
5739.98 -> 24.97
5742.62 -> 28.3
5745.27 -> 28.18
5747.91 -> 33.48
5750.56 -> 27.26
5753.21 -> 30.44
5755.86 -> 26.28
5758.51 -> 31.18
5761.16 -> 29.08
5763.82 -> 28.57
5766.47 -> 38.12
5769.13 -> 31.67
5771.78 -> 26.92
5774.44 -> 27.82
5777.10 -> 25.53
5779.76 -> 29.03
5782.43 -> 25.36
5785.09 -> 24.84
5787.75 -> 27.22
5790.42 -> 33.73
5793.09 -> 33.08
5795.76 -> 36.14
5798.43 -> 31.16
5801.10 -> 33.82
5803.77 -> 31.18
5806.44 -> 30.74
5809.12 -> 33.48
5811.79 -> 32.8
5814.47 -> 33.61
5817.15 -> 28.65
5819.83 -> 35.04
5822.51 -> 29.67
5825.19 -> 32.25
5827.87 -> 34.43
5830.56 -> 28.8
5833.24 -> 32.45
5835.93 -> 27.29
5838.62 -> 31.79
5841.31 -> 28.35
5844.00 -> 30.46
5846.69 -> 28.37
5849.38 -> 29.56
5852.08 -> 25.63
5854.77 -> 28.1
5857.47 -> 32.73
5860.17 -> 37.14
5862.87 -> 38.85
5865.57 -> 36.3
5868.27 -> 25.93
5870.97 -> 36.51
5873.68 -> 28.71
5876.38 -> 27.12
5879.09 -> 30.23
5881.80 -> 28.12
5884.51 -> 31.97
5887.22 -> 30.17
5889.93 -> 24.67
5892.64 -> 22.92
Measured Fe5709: 1.30 angstroms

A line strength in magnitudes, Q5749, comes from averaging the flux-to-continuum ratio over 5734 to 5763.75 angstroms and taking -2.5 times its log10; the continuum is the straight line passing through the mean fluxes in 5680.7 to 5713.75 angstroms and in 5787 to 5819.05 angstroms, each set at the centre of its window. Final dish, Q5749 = 0.03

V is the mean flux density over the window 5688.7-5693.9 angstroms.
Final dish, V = 29.7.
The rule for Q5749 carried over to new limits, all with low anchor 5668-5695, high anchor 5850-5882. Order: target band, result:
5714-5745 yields -0.02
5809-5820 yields -0.05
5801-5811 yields -0.05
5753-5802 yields 0.02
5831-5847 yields 0.04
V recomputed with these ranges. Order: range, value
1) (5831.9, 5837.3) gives 29.9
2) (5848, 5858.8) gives 29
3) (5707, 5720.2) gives 29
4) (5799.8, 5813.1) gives 32.4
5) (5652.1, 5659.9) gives 25.3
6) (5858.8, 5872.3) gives 34.9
